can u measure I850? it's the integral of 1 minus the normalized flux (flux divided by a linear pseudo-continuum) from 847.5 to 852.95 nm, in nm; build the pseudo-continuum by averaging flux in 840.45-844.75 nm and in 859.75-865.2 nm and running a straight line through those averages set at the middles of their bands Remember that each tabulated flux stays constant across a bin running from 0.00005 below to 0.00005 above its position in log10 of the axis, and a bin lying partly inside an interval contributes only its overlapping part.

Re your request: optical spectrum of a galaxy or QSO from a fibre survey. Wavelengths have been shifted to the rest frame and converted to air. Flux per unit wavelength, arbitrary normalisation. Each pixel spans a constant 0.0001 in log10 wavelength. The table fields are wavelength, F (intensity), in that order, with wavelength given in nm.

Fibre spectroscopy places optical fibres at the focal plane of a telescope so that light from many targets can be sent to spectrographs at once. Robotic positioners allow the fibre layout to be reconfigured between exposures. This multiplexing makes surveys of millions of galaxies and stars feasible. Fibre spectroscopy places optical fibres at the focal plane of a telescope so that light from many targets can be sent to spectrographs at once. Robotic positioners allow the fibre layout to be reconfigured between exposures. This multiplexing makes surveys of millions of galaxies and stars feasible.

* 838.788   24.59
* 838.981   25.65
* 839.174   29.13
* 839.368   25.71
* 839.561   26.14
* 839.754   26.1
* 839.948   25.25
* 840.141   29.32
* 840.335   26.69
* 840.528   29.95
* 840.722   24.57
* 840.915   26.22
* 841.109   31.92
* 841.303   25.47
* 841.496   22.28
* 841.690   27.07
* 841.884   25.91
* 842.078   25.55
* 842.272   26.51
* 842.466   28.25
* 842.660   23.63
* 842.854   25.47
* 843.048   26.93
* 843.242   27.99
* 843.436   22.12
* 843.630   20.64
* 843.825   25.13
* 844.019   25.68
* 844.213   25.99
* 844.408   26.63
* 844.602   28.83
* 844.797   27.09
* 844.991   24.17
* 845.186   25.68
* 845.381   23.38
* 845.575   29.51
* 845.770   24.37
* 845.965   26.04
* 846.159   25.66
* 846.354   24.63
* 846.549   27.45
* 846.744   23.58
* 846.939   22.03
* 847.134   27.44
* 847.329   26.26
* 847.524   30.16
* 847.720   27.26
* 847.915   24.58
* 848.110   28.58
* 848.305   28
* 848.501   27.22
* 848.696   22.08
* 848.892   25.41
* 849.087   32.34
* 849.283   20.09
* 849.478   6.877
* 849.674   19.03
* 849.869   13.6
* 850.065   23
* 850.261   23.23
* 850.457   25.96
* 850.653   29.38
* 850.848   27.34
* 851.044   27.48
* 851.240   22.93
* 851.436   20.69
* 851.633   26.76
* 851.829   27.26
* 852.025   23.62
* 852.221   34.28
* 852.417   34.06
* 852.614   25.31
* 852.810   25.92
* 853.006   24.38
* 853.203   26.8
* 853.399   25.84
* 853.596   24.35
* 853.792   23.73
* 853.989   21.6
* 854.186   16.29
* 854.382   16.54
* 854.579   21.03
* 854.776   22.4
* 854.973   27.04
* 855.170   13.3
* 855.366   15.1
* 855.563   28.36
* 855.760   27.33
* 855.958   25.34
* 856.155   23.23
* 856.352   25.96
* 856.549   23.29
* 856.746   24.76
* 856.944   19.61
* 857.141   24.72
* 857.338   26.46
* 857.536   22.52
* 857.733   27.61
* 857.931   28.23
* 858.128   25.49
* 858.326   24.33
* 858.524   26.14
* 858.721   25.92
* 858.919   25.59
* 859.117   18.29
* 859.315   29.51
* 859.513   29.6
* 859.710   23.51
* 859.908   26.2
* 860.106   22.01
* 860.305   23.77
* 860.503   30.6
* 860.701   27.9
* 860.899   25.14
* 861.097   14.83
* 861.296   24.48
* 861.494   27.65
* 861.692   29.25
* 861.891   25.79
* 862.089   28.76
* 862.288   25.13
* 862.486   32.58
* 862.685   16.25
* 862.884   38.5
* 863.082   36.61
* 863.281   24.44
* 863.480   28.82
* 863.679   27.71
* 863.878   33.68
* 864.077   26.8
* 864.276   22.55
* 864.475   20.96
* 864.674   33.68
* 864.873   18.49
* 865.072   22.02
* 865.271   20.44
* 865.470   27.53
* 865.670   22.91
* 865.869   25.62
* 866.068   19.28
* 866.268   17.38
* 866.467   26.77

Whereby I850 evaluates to 0.24 nm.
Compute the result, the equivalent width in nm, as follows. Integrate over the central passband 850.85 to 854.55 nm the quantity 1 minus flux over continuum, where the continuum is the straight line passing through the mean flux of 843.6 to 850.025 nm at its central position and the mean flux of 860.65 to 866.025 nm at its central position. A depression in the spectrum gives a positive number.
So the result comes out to 0.05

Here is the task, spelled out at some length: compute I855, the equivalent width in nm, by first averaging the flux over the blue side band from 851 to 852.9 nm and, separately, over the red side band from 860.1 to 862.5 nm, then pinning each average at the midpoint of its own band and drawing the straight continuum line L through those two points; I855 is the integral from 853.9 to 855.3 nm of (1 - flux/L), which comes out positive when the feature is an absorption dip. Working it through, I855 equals 0.37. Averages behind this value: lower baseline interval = 26.8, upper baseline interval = 25.9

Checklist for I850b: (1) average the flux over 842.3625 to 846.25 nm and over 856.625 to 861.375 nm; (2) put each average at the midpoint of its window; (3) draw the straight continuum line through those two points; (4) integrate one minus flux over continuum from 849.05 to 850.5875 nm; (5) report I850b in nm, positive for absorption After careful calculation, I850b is 0.31 nm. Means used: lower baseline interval 25.7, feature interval 20.2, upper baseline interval 24.9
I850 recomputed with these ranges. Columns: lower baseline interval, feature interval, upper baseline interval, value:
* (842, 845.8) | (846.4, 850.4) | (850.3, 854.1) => 0.31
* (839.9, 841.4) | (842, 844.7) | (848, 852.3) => 0.09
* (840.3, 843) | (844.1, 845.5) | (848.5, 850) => -0.12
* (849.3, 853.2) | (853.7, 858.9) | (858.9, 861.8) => 0.30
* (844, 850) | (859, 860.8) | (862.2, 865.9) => 0.03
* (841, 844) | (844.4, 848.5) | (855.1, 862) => -0.14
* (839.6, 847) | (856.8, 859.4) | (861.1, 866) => 0.13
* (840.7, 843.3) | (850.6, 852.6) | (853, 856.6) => -0.31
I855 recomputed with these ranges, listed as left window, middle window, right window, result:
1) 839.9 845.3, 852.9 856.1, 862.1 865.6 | 0.487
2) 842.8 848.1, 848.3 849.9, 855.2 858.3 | 0.235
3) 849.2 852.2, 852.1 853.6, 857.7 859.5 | -0.264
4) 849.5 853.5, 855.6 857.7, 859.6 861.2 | 0.004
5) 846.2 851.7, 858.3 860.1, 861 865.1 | 0.052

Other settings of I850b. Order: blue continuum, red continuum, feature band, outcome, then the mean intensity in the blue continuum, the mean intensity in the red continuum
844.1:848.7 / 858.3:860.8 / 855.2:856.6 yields 0.12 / 26.2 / 25.7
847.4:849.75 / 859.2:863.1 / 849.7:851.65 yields 0.08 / 24.4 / 26.7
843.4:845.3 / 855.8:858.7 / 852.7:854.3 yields 0.09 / 25.3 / 24.9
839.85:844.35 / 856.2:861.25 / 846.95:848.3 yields -0.08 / 26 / 24.9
